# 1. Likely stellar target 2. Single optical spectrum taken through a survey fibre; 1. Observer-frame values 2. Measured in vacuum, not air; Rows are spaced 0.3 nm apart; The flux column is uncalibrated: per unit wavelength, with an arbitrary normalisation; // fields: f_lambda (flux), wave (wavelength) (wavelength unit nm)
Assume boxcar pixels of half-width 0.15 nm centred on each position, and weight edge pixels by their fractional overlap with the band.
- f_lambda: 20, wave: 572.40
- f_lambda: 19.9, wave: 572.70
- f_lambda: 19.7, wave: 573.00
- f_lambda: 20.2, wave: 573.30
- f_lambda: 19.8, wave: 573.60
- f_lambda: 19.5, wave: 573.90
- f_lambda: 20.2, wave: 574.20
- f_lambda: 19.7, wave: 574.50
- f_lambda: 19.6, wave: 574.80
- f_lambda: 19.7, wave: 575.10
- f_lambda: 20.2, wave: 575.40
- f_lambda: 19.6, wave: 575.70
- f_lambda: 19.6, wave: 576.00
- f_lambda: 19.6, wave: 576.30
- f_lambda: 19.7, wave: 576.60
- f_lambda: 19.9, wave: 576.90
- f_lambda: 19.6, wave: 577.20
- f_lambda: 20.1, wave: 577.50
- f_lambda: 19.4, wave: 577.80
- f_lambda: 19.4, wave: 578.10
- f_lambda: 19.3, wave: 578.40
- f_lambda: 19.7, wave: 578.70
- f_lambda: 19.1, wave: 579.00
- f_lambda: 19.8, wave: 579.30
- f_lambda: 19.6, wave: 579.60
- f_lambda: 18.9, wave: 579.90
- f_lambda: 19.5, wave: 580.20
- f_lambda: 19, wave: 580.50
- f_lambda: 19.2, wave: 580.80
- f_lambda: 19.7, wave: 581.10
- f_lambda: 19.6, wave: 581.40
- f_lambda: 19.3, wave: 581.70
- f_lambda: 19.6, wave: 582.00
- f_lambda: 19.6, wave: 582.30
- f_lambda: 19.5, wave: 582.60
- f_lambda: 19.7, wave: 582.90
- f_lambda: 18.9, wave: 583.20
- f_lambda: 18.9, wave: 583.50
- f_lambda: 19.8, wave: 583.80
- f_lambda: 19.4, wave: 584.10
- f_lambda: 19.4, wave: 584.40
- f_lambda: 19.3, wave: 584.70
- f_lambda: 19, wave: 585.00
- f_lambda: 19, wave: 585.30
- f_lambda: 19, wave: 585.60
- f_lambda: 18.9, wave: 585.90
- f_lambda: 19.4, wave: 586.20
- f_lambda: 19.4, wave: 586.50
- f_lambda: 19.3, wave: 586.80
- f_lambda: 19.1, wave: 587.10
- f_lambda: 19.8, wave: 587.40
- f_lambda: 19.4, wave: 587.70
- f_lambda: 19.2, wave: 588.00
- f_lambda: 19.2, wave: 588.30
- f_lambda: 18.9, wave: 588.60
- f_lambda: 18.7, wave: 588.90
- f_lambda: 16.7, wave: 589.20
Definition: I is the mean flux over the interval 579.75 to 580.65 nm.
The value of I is 19.1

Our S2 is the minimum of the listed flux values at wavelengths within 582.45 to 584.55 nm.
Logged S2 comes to 18.9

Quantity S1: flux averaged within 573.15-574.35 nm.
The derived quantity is 19.9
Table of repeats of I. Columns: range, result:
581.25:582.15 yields 19.5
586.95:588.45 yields 19.3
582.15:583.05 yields 19.6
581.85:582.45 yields 19.6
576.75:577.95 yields 19.7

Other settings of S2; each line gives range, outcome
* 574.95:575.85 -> 19.6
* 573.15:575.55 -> 19.5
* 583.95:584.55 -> 19.4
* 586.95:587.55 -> 19.1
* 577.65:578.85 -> 19.3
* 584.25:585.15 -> 19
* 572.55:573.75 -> 19.7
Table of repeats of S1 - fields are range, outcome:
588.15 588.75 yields 19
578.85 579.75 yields 19.5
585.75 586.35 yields 19.1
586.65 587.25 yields 19.2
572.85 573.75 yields 19.9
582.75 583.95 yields 19.3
